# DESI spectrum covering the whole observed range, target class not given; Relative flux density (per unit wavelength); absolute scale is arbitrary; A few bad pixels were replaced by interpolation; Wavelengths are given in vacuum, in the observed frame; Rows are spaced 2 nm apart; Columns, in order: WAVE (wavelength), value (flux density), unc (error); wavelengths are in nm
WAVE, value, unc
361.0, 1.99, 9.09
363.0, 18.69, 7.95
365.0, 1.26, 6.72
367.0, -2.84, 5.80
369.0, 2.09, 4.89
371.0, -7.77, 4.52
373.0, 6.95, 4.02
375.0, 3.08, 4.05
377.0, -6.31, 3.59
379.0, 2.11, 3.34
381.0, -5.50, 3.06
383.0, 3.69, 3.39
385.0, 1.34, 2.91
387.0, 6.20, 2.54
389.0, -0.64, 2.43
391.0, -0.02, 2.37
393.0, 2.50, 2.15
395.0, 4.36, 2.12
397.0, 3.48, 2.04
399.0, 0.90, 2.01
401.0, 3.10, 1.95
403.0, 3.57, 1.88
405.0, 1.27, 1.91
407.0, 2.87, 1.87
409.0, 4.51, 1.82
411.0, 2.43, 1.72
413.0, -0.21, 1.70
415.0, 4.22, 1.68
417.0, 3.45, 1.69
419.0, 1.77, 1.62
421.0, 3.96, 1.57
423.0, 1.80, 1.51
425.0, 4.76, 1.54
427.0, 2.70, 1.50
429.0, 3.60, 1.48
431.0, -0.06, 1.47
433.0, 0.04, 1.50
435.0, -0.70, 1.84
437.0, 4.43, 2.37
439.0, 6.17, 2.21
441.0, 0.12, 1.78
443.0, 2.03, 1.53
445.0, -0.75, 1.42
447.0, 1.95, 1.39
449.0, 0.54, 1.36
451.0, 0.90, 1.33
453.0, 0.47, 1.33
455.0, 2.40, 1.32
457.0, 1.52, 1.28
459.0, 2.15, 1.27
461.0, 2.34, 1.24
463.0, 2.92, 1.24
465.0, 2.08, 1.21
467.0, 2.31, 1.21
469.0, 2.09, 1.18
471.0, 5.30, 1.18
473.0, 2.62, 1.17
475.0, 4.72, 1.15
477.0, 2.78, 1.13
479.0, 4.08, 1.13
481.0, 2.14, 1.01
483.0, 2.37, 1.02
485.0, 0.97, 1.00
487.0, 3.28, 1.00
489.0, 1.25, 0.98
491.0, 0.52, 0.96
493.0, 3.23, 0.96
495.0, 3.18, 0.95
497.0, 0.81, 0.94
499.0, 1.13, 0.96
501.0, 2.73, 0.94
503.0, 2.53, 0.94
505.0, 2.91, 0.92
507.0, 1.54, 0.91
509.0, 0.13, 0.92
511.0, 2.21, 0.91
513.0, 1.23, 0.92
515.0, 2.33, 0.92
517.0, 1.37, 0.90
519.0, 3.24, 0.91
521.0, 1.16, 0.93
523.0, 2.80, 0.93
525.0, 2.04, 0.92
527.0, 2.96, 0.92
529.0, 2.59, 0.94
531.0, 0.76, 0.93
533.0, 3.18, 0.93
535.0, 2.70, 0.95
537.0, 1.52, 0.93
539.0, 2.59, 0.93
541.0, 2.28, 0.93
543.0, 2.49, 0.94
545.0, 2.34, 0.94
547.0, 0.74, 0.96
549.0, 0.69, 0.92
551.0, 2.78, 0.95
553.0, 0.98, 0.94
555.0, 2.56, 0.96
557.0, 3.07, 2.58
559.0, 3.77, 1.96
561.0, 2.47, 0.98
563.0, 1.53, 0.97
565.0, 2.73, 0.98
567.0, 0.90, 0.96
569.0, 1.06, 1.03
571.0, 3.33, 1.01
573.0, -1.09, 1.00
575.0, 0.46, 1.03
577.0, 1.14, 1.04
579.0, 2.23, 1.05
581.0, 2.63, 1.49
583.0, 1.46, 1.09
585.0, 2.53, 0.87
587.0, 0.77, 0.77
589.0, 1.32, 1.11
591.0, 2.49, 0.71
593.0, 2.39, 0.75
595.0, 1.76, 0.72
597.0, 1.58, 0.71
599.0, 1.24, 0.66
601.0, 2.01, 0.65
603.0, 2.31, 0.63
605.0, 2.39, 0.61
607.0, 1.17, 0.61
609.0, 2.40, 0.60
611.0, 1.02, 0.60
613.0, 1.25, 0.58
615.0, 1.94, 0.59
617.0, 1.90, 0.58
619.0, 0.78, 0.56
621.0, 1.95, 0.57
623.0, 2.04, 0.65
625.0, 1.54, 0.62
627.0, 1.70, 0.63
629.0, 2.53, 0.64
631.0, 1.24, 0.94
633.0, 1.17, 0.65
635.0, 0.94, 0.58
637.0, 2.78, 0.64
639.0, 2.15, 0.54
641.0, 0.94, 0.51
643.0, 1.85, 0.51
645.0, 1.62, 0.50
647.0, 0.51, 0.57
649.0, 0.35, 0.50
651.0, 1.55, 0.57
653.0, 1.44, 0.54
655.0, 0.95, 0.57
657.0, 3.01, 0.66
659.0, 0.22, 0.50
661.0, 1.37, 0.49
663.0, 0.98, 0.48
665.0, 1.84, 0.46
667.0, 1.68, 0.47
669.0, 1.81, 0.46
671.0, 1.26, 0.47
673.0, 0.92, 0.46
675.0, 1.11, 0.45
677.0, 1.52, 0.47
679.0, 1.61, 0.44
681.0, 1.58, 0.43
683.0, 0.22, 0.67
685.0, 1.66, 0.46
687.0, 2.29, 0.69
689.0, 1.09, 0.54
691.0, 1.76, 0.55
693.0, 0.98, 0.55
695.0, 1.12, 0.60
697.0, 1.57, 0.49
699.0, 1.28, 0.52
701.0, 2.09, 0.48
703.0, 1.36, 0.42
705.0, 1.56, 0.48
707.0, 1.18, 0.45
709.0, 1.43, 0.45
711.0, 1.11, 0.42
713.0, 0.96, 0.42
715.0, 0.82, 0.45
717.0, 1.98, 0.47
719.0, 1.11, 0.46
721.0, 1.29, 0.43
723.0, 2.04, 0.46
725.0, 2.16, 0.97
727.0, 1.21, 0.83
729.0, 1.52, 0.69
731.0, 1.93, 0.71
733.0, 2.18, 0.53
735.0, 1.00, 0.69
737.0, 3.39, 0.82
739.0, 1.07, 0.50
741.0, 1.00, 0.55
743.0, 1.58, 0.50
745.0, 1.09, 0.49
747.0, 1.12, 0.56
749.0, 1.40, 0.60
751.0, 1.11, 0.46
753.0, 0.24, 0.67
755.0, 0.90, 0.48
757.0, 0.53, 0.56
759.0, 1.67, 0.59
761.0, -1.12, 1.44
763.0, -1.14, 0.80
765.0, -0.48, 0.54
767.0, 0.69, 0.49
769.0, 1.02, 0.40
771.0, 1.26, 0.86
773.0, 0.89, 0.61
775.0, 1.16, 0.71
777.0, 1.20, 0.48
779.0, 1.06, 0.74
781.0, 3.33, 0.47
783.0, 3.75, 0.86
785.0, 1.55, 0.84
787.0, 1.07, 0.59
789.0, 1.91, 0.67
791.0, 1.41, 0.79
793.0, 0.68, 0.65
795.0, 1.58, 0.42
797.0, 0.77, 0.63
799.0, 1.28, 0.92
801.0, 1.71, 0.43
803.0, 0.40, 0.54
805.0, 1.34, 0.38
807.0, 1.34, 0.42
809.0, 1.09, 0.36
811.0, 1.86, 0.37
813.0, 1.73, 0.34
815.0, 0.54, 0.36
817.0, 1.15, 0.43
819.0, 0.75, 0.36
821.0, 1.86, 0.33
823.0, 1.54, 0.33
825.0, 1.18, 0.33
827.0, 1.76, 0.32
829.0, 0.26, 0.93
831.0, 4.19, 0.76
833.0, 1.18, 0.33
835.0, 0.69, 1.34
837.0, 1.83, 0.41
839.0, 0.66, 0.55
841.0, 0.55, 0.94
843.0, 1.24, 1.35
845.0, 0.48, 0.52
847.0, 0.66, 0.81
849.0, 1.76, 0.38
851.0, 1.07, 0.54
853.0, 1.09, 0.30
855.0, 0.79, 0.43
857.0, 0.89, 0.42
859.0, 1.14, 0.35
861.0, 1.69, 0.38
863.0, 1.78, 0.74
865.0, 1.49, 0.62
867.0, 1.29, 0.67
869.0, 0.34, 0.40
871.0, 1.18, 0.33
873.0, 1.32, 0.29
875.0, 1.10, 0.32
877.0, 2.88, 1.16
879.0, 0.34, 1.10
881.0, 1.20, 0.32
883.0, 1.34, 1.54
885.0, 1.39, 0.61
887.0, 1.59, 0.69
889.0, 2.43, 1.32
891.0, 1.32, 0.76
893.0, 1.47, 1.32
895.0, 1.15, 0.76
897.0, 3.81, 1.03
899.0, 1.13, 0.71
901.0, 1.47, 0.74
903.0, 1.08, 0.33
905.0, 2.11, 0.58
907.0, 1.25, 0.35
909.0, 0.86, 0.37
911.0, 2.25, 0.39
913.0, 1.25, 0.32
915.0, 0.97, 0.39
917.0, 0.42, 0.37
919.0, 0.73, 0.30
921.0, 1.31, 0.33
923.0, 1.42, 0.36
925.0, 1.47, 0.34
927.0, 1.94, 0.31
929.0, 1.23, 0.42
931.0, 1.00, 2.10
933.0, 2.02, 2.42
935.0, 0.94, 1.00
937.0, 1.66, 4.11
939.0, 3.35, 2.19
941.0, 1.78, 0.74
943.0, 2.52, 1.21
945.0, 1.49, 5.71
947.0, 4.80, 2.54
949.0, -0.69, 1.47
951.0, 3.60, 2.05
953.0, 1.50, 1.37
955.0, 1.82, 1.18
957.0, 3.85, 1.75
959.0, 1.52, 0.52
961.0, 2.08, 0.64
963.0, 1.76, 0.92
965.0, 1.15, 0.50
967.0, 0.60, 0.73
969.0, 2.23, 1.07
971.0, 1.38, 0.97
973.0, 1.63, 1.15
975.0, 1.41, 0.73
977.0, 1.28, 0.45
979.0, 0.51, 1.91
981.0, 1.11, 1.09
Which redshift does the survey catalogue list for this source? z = 1.10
